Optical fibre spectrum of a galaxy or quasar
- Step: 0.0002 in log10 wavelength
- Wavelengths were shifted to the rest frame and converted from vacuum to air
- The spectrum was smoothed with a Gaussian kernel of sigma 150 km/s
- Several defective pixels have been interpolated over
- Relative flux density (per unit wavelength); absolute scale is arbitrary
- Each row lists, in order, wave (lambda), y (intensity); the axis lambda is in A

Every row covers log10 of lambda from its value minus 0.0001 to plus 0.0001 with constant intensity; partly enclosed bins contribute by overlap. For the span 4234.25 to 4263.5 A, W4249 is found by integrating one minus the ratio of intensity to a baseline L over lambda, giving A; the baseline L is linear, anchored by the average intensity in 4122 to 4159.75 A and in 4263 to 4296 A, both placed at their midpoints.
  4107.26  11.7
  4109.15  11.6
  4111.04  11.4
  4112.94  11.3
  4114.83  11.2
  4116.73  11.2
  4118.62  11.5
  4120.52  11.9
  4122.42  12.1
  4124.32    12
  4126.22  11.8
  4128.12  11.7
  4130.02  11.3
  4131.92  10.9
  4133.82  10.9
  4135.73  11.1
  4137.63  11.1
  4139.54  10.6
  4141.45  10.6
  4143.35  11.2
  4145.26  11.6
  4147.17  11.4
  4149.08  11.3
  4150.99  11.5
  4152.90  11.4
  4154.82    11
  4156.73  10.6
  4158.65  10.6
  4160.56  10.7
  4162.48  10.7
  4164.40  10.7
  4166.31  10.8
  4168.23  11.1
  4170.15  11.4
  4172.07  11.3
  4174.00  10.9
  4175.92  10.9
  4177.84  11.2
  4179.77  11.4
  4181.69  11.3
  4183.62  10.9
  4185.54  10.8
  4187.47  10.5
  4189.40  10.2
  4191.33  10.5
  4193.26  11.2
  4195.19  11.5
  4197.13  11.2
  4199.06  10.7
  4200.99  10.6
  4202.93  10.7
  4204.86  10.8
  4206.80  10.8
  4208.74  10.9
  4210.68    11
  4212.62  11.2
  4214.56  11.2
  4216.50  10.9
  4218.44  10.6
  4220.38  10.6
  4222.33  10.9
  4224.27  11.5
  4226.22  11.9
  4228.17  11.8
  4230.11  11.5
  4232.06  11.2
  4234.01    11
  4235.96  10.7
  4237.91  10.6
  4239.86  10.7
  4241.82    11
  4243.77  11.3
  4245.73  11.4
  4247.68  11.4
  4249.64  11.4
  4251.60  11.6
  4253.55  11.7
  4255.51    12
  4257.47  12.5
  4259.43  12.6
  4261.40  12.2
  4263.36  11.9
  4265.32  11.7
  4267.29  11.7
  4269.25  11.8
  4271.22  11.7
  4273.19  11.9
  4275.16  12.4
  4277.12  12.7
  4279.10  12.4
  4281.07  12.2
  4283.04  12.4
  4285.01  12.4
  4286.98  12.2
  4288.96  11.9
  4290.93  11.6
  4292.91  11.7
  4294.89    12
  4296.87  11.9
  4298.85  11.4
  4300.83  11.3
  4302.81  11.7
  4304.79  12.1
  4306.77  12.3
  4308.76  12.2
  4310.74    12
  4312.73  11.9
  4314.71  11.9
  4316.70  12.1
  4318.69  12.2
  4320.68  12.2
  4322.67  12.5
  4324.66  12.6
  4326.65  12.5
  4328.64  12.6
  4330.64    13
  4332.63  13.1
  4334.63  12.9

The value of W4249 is 0.9 A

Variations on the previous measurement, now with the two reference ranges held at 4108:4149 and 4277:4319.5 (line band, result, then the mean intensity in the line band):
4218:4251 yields 1.7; 11.2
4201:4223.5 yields 1.6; 10.9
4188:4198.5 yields 0.6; 10.9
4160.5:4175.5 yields 0.7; 11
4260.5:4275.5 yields 0.0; 11.9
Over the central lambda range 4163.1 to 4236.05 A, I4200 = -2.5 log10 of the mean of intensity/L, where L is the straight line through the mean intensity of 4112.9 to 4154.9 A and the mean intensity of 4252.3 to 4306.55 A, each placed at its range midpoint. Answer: 0.06 mag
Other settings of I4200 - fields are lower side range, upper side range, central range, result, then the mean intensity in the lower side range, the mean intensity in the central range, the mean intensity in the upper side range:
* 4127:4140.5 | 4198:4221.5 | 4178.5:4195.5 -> 0.00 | 11.1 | 10.9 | 10.8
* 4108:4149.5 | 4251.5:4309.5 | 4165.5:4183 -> 0.04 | 11.4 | 11.1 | 12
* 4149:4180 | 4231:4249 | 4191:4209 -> 0.01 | 11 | 10.9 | 11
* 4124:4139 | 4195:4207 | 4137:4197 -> 0.01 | 11.3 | 11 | 10.9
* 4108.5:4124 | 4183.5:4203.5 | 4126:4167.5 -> 0.02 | 11.5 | 11.1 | 10.8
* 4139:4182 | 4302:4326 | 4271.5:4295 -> -0.02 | 11.1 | 12.1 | 12.2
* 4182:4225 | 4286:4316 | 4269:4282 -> -0.05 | 10.9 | 12.2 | 11.9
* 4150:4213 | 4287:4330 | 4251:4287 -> -0.04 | 10.9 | 12.1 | 12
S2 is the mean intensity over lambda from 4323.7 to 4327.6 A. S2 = 12.6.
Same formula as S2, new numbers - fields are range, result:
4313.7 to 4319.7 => 12.1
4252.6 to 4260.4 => 12.2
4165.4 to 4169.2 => 11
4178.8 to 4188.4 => 11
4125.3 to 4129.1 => 11.8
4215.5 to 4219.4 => 10.8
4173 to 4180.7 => 11.1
